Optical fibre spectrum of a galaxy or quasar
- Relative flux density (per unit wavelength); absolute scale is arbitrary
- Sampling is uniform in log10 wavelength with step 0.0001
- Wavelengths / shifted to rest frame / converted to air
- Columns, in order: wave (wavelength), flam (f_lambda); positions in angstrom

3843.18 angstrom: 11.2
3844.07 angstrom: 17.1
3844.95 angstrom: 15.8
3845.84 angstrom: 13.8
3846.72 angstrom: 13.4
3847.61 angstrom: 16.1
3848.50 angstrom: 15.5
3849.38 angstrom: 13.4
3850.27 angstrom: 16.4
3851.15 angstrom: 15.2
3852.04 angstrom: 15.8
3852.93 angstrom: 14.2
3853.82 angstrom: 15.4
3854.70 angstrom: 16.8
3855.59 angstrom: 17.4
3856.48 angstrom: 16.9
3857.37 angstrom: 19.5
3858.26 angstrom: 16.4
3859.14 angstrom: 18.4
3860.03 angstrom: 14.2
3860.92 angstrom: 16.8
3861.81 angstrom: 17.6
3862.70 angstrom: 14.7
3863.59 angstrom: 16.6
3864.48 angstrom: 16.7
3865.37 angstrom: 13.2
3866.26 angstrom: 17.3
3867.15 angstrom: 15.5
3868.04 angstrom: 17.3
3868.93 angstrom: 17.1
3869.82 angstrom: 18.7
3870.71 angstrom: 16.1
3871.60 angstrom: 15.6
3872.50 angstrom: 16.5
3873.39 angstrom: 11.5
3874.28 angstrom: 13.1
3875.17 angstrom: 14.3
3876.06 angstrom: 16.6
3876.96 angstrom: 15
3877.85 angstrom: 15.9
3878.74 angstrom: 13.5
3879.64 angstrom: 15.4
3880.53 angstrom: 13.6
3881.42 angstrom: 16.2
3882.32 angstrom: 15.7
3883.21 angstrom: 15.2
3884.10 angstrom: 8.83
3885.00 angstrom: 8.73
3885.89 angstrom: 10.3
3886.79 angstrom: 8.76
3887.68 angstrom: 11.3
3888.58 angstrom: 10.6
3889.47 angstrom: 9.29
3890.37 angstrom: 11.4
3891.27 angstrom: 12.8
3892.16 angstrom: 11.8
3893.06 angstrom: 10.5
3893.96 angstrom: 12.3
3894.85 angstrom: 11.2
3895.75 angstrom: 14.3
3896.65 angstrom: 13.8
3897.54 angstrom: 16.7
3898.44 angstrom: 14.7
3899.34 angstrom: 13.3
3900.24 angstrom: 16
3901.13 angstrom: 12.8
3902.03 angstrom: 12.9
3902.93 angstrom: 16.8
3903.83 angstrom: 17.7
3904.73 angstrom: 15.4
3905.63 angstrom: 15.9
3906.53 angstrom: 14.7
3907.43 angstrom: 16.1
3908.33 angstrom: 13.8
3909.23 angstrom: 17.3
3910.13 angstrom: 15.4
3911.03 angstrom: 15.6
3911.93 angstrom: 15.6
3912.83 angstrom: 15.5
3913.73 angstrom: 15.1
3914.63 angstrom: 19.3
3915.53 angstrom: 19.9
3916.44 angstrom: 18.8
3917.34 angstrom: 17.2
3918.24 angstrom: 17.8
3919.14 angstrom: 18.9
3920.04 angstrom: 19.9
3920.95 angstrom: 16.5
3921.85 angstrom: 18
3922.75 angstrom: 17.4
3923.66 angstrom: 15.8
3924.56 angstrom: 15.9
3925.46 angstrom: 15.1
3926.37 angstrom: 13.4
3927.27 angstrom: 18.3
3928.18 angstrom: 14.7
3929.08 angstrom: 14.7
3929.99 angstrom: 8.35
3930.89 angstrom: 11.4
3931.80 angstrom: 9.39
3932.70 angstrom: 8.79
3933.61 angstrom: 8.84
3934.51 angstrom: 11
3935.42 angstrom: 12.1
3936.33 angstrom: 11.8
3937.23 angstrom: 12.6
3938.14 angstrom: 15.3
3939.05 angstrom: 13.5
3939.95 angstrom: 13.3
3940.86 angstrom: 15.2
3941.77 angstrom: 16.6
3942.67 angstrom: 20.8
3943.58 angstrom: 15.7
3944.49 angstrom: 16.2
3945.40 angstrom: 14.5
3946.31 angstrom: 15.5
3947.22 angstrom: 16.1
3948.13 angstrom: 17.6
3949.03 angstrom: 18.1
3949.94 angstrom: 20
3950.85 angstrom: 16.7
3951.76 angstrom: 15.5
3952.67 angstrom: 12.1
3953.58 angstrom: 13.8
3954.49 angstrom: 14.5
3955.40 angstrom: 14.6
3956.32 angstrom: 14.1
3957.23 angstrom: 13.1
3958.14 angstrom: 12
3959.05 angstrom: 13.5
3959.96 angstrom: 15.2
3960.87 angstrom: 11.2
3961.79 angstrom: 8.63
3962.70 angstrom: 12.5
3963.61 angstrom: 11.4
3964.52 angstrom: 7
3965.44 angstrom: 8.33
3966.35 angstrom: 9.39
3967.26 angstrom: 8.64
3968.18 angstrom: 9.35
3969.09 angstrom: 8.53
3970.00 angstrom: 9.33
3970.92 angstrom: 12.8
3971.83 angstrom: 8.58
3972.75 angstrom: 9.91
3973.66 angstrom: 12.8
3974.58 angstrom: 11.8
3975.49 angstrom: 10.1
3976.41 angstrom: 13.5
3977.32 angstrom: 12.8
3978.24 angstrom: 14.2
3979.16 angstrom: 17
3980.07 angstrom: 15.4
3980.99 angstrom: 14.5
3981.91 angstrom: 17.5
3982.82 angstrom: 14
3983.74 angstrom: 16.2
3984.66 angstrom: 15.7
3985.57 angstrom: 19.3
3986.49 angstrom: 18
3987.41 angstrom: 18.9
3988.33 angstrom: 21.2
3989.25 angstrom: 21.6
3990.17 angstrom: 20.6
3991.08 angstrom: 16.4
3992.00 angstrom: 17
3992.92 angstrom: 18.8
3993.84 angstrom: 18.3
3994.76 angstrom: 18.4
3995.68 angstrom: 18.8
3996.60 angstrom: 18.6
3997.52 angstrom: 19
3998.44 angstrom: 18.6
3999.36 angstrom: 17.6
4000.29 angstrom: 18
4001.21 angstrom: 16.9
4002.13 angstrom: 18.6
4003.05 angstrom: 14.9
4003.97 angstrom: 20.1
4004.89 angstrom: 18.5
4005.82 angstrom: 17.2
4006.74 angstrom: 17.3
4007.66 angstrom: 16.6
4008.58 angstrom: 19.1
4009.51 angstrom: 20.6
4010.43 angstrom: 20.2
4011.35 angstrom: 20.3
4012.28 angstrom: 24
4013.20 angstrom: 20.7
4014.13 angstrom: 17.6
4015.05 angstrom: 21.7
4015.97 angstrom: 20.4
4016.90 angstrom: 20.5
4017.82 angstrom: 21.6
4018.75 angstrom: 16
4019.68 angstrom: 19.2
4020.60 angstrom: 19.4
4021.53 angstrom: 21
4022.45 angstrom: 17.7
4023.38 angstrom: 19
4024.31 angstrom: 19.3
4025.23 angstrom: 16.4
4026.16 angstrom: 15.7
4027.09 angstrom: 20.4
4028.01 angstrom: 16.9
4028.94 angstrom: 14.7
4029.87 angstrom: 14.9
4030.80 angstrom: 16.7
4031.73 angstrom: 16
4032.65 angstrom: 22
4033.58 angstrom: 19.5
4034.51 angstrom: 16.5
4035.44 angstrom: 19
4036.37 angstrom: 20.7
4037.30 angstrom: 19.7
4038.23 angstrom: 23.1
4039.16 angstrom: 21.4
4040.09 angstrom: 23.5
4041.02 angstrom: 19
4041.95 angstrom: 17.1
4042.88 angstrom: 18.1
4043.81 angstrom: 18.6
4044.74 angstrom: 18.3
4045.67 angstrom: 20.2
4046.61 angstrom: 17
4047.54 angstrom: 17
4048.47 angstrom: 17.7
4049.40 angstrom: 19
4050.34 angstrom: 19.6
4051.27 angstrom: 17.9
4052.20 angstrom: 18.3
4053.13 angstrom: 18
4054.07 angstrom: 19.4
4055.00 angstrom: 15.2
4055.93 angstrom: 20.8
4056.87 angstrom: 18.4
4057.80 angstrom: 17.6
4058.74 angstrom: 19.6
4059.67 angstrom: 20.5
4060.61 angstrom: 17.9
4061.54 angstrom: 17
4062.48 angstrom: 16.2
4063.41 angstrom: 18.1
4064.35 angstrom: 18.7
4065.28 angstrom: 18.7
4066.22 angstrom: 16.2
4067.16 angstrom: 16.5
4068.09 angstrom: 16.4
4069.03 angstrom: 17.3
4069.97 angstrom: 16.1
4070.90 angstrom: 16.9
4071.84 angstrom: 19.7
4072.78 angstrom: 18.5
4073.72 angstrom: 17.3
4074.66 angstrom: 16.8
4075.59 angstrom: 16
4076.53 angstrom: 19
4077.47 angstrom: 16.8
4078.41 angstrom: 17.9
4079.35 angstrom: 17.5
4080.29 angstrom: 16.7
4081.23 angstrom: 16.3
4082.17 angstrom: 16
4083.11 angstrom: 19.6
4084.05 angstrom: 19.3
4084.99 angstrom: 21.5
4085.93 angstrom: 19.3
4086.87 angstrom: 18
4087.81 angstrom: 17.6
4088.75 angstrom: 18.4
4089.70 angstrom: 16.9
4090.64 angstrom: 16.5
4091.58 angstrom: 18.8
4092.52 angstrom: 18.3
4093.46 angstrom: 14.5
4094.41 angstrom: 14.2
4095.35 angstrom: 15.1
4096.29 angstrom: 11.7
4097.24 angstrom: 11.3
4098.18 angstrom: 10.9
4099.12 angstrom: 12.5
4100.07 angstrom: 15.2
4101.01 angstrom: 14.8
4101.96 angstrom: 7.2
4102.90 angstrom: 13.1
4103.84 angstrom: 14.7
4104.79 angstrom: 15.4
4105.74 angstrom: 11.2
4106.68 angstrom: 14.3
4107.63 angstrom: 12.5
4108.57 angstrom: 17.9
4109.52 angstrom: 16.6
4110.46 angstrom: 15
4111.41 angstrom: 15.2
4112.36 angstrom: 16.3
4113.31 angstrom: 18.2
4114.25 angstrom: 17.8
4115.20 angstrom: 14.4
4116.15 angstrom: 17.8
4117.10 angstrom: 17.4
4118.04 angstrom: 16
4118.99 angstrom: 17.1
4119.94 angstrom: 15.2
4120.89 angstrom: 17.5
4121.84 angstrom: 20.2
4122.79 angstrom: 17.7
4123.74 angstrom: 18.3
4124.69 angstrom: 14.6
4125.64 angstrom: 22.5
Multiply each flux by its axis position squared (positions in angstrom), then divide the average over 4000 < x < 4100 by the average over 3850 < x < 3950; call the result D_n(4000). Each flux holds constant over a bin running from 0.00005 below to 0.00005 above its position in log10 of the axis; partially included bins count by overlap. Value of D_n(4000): 1.30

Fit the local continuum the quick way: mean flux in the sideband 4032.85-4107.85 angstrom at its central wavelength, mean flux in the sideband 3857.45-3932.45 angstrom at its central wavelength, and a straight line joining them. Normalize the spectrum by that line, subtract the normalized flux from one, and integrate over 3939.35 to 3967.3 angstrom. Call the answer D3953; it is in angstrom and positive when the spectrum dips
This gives 2.9 angstrom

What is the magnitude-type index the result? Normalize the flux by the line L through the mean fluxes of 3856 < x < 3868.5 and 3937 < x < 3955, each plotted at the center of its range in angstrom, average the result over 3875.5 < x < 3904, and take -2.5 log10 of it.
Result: 0.22 mag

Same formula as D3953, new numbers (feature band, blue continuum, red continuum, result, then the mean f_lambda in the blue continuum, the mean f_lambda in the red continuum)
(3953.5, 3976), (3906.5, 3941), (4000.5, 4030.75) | 7.3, 14.9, 18.6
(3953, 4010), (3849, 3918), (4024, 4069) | 6.7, 14.9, 18.3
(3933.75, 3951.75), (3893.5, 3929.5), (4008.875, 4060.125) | 1.5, 15.9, 19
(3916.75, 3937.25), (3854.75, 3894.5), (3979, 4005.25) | 2.1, 14.4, 17.9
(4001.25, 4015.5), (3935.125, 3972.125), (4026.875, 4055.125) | -2.1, 13.3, 18.6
